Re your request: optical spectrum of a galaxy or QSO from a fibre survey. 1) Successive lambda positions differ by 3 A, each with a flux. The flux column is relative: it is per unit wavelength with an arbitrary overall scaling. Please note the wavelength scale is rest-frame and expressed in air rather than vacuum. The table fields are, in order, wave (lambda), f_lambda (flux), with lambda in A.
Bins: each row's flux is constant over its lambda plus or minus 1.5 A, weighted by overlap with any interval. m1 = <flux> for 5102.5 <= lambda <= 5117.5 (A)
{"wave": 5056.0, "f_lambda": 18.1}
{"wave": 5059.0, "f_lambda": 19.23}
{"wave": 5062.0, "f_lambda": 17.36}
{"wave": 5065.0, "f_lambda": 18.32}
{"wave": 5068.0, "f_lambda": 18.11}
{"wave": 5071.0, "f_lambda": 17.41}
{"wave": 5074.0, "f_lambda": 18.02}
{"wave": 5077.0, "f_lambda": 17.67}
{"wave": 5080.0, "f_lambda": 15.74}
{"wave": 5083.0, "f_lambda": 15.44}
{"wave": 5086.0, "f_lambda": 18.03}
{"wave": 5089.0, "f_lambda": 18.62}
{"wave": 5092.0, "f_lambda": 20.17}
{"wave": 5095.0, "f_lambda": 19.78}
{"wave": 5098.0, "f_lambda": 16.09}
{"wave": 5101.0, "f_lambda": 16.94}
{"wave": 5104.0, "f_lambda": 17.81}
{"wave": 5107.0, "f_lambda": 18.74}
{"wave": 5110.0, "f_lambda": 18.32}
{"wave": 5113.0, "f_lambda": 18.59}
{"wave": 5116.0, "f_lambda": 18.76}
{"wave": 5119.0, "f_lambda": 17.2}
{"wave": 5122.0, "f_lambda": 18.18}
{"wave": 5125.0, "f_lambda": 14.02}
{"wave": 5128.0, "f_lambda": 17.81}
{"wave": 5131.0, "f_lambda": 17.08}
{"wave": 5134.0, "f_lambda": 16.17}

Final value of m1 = 18.4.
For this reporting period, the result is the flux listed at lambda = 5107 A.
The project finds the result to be 18.74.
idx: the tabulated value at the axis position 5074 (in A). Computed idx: 18.02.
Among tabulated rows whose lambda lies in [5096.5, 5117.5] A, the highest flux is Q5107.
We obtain 18.76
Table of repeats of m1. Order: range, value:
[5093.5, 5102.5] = 17.6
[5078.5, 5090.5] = 17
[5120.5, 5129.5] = 16.7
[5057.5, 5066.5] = 18.3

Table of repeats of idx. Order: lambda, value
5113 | 18.59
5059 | 19.23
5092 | 20.17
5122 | 18.18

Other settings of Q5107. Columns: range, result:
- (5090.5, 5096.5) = 20.17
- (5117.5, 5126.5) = 18.18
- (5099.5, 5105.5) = 17.81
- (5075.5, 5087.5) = 18.03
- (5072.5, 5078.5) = 18.02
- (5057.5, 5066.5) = 19.23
